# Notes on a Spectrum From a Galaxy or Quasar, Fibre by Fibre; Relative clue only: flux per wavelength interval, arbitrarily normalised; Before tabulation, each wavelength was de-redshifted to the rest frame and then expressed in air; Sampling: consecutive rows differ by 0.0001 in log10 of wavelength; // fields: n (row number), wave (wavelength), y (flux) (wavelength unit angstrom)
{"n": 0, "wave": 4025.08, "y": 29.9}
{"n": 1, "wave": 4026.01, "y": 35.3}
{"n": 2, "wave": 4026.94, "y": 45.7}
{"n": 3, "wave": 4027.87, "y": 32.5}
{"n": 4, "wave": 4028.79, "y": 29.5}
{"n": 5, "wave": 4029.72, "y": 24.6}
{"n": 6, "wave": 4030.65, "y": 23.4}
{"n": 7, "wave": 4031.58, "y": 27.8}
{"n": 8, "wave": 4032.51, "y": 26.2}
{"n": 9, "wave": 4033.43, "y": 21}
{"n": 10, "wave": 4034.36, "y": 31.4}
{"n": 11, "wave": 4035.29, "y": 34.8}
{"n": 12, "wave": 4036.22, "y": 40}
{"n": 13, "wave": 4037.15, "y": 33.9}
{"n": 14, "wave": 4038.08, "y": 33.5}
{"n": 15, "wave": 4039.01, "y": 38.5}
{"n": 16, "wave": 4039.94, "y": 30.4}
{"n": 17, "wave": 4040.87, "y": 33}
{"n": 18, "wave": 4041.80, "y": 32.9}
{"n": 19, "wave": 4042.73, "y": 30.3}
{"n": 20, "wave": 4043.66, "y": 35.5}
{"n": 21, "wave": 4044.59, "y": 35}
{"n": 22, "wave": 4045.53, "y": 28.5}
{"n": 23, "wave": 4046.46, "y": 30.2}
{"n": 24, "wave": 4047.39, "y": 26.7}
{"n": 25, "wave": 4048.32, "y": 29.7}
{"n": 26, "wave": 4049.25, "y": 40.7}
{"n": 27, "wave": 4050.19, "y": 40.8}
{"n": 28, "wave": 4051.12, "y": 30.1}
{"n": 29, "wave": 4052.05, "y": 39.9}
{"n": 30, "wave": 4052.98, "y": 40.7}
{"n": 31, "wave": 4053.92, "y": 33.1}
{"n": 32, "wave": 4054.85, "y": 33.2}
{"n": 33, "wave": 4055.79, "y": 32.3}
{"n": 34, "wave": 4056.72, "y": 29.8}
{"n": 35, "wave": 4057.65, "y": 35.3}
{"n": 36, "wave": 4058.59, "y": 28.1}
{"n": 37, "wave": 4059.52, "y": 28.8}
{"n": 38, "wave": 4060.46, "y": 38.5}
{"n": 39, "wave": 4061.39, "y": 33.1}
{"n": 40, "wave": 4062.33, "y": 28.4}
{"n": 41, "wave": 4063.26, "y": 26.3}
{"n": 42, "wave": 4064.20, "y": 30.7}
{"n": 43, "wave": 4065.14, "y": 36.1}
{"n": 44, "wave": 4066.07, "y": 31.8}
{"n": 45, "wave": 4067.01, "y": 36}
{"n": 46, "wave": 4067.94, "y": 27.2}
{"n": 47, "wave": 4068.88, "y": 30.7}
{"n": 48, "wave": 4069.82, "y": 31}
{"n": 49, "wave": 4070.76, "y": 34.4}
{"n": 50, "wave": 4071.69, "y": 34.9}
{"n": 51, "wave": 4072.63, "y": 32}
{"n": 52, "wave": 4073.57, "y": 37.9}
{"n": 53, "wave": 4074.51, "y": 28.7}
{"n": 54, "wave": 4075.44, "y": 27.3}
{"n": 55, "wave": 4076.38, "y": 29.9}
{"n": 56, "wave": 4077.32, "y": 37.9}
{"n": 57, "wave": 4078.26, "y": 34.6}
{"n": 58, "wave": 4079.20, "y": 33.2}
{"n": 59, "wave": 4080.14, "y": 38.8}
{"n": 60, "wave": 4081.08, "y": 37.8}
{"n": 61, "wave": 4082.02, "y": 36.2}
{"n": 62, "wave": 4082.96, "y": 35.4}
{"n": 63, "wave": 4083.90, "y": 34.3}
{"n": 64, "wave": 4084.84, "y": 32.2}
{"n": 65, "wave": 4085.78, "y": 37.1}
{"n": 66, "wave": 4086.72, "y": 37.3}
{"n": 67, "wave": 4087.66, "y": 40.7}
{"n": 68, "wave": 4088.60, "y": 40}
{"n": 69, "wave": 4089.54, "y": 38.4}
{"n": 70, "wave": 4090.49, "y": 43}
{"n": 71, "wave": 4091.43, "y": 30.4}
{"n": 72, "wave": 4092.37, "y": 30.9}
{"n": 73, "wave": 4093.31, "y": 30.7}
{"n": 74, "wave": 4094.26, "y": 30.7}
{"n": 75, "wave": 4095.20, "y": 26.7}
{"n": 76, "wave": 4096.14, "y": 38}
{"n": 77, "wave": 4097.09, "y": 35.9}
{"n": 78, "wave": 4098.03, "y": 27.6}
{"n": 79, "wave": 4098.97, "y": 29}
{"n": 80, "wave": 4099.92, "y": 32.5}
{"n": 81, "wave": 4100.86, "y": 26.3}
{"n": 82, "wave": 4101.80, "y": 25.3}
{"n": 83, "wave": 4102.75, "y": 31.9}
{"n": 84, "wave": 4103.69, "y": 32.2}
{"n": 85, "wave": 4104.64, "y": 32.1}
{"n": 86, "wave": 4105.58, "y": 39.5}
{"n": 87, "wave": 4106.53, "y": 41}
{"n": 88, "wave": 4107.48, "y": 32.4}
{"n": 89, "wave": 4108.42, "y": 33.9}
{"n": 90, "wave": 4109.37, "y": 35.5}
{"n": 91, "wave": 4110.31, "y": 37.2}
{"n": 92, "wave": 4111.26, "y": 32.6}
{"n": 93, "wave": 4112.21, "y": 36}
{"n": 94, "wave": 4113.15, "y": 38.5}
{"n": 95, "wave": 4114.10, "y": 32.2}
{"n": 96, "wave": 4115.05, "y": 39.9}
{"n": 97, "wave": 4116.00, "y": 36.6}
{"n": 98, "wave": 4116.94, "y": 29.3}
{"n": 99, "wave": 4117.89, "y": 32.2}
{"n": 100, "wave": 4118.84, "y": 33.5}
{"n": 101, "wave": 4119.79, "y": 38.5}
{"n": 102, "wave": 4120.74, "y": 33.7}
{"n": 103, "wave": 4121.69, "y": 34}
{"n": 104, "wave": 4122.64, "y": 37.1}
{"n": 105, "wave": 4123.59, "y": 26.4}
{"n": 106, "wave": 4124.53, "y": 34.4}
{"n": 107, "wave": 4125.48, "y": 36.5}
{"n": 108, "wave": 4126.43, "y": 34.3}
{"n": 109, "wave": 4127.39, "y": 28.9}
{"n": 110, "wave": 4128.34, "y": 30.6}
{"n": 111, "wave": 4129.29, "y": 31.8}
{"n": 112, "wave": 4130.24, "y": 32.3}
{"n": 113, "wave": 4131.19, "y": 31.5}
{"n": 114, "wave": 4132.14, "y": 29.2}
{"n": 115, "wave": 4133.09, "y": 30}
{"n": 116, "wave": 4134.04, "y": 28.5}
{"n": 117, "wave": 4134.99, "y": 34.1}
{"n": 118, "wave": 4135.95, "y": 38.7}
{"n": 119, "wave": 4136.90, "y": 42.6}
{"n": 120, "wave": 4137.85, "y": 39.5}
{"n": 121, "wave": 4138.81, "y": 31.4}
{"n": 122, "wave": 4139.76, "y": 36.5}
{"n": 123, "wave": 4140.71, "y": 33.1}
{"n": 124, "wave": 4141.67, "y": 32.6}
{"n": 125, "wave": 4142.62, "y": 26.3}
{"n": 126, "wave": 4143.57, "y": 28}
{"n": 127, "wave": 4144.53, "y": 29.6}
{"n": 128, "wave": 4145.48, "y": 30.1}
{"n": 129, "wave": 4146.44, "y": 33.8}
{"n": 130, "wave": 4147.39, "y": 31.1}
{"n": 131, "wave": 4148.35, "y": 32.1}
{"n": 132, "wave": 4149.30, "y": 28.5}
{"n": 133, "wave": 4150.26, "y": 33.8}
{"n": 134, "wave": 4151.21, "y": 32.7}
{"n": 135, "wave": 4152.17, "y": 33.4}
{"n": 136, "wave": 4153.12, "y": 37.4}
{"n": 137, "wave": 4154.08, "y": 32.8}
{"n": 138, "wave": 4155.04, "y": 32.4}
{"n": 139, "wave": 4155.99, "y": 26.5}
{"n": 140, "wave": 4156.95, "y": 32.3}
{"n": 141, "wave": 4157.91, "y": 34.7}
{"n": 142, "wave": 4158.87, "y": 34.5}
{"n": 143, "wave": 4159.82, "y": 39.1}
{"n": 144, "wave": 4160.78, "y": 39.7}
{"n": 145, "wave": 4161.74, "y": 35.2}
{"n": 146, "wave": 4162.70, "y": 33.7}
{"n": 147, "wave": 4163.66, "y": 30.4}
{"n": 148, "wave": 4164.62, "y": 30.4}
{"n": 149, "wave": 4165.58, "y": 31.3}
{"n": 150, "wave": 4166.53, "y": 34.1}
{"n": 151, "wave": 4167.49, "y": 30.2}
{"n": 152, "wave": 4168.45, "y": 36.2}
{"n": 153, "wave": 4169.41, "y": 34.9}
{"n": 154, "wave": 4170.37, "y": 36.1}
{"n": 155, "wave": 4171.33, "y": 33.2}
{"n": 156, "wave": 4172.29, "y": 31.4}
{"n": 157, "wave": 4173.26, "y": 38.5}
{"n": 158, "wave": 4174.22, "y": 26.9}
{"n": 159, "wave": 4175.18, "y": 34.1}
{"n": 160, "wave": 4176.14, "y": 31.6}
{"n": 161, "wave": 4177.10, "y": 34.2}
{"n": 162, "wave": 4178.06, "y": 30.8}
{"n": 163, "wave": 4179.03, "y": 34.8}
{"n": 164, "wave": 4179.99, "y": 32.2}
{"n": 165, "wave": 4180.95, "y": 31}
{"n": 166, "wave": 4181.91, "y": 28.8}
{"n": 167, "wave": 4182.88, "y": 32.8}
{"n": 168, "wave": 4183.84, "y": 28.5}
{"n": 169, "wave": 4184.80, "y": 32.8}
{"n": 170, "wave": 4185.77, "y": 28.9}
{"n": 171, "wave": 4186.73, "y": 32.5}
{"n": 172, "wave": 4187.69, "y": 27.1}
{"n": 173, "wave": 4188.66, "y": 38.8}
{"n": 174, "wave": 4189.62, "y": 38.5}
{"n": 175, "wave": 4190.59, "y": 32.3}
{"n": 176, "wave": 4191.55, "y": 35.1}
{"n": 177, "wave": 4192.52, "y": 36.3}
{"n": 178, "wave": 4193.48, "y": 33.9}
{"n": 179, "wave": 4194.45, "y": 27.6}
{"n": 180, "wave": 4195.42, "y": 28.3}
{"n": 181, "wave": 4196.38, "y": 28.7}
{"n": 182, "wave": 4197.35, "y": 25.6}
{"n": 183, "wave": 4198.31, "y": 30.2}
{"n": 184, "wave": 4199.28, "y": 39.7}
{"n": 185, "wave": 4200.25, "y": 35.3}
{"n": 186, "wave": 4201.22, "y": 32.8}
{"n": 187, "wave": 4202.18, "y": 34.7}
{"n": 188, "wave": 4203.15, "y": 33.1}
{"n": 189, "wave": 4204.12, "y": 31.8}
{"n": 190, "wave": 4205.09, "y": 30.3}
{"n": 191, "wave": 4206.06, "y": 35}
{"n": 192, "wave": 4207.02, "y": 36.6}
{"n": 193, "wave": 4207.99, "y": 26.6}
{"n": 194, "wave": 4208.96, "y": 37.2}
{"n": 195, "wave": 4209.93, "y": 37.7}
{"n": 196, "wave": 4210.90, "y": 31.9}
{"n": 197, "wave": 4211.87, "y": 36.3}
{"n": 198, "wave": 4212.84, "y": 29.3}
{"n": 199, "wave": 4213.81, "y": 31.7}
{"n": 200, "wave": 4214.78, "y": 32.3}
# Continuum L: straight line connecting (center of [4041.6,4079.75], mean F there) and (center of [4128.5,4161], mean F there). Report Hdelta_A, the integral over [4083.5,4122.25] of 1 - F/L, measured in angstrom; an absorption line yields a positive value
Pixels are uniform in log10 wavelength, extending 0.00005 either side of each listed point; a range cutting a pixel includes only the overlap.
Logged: -1.6 angstrom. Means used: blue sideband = 32.7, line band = 34.1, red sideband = 32.9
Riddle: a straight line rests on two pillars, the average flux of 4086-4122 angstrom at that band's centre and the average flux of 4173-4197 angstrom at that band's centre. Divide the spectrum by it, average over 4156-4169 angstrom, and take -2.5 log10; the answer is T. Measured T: -0.03 mag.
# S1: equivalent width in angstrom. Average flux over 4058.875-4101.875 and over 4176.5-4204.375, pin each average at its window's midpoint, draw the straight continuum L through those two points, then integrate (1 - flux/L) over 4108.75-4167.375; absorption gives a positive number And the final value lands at -1.0 angstrom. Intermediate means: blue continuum 33.2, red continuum 32.3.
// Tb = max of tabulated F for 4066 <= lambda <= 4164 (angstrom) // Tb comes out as 43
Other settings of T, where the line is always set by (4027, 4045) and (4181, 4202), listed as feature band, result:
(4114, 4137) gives -0.05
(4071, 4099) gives -0.08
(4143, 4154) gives 0.00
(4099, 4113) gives -0.05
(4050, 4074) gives -0.04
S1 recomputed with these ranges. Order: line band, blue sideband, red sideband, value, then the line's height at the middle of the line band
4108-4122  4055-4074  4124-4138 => -0.8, 33.1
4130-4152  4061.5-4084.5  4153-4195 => 0.4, 33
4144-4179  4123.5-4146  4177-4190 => -0.8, 32.3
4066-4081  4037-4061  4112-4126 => 0.3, 33.8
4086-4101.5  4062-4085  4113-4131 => -0.2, 33.2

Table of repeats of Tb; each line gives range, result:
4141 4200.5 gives 39.7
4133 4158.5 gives 42.6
